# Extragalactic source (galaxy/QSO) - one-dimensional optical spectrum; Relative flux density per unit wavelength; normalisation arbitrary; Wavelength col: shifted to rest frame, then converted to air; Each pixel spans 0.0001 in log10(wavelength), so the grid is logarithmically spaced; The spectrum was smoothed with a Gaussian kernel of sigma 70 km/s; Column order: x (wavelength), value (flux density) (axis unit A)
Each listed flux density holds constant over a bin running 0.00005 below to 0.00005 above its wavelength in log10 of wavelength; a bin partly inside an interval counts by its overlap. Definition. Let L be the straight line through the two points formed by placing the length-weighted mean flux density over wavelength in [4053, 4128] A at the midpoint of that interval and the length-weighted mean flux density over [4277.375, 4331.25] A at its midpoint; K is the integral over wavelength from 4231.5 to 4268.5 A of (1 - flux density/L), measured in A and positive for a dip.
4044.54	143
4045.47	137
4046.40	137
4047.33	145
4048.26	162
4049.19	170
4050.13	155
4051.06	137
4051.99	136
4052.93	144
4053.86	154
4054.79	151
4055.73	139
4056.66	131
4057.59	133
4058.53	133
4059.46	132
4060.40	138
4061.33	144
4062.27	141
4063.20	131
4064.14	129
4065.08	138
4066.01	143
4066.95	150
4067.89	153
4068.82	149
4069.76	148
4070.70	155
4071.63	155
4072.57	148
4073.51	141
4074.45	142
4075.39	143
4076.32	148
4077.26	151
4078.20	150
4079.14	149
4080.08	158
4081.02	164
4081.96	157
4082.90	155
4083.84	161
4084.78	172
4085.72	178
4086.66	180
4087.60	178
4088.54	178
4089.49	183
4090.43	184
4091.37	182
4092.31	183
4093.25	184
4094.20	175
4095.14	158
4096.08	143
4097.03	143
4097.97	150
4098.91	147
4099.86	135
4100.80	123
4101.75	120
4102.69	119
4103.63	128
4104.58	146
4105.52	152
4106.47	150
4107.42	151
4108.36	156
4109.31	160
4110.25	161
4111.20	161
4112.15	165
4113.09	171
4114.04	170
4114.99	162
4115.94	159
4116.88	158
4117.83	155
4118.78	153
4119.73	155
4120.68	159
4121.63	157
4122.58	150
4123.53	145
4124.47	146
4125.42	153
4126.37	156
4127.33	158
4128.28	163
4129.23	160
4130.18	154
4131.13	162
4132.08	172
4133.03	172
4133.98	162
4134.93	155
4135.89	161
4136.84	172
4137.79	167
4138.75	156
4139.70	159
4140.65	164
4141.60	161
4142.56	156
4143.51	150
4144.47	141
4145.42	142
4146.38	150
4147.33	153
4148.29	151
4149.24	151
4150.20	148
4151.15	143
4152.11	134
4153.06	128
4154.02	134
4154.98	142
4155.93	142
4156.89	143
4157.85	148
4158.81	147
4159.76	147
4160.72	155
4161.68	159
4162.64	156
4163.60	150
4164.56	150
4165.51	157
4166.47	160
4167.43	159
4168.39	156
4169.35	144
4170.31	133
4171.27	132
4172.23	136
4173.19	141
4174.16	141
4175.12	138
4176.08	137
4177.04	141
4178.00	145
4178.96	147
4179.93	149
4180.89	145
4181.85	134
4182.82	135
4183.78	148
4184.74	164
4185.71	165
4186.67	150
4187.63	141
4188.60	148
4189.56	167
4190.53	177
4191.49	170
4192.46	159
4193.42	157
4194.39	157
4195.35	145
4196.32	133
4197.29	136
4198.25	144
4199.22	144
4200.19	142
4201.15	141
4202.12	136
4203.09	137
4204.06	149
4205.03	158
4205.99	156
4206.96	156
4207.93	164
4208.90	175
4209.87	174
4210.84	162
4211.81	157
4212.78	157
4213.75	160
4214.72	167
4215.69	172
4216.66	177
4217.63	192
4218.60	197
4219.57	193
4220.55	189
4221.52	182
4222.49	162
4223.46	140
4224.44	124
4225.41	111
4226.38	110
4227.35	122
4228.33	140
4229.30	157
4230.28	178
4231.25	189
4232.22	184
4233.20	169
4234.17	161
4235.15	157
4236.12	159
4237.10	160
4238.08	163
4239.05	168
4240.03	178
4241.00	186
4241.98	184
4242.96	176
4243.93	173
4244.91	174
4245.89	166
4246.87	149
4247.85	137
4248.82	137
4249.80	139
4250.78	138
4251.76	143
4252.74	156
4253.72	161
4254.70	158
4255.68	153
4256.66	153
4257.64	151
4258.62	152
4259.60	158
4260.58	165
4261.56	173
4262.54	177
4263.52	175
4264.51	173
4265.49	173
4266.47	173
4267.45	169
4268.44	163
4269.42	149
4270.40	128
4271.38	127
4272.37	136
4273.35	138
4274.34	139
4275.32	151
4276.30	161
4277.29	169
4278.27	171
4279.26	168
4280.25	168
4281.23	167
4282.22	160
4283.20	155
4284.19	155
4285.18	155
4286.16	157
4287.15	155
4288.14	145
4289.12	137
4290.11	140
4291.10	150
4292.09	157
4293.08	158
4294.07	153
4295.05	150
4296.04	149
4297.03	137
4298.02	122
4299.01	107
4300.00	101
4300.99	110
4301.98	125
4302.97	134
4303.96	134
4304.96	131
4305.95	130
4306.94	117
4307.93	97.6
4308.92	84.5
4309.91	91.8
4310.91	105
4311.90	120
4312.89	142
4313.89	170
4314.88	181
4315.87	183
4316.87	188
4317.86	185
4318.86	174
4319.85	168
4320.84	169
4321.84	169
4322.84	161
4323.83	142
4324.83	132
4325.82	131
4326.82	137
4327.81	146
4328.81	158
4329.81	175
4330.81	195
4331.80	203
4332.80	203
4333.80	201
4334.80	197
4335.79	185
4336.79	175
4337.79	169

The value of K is -3.71 A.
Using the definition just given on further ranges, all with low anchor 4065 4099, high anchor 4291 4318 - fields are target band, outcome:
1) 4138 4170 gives 0.4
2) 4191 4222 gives -3.1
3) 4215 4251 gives -4.8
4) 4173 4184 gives 0.5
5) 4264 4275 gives -1.0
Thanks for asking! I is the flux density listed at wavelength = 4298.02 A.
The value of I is 122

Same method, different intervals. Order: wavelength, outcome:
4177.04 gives 141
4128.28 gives 163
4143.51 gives 150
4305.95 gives 130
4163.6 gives 150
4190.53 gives 177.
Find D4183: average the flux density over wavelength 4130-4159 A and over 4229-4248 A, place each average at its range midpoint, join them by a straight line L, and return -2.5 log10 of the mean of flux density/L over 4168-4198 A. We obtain 0.083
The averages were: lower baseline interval 152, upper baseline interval 169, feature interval 147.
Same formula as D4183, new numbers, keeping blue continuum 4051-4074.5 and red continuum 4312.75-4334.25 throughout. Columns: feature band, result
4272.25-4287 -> 0.050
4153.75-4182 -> 0.052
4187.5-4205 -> 0.047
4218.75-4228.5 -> 0.068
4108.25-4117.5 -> -0.106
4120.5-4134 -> -0.064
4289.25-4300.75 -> 0.203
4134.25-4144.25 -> -0.066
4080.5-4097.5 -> -0.172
